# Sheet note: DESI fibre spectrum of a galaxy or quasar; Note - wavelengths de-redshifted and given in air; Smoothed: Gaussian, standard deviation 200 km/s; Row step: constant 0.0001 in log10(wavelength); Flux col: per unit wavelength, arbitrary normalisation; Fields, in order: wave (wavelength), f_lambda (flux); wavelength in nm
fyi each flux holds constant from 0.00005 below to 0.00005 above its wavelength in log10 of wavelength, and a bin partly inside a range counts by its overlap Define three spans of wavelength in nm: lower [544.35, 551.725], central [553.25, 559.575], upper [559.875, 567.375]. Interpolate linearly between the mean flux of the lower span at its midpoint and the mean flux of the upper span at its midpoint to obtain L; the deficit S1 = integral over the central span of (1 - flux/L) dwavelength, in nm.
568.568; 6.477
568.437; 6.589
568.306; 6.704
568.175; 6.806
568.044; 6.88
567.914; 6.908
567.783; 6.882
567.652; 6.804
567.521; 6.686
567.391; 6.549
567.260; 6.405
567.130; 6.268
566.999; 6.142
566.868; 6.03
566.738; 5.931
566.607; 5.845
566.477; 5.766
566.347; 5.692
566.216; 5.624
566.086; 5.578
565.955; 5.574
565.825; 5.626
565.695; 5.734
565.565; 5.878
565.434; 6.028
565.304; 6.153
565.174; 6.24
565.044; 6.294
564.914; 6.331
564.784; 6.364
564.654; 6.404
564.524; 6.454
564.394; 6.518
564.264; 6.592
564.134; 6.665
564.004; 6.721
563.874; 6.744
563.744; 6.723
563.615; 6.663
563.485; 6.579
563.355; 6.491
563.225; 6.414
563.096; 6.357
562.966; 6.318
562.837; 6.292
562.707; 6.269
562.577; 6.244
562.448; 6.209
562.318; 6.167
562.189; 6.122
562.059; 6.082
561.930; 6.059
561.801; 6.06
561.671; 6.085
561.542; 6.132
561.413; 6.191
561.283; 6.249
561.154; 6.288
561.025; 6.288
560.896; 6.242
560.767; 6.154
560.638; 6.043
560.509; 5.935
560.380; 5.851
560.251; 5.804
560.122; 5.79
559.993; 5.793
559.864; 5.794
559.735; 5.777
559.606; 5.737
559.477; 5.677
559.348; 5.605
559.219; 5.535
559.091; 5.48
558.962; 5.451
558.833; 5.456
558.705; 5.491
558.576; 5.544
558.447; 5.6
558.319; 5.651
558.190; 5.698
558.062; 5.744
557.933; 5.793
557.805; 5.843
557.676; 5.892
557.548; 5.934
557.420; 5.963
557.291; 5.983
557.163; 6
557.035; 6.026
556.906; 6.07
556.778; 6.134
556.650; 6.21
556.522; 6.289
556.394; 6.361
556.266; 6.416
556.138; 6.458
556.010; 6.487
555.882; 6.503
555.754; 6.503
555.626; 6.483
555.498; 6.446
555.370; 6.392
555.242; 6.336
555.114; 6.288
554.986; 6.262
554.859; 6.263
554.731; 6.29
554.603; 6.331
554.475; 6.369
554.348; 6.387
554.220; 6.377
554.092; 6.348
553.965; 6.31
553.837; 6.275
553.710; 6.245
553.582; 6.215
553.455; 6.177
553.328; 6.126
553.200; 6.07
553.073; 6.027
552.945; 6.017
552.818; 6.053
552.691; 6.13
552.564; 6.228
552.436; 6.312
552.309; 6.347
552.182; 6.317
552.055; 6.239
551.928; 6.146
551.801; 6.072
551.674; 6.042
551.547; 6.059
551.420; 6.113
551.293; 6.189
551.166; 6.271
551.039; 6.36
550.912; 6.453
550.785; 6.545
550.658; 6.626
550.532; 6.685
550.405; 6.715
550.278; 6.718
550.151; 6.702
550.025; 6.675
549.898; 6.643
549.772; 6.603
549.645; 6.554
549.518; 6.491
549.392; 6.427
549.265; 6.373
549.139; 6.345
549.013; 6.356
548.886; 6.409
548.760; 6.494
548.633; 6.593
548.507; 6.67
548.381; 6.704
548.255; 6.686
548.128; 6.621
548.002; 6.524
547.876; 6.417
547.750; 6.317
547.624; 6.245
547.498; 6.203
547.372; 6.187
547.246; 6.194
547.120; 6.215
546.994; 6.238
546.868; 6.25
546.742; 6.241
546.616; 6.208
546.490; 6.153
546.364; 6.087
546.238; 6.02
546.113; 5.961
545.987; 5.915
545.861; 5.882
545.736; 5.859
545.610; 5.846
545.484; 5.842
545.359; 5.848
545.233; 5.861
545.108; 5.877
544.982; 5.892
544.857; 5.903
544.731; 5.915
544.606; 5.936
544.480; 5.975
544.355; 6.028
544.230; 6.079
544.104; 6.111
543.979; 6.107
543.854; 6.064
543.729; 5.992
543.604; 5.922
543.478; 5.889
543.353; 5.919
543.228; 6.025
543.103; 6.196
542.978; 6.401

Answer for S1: 0.15 nm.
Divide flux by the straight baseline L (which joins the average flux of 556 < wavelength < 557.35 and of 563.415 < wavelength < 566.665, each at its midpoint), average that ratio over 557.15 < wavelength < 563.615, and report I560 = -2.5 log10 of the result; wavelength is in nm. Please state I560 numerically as 0.04 mag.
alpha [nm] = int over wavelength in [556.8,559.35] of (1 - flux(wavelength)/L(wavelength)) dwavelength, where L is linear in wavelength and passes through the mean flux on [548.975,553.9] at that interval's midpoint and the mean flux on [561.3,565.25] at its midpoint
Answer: 0.24 nm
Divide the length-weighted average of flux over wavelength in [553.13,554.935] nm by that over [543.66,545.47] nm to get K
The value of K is 1.05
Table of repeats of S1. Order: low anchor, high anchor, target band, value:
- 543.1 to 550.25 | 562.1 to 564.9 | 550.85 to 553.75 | 0.05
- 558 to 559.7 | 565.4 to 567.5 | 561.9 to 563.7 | -0.17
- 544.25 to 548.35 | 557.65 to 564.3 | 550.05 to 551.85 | -0.09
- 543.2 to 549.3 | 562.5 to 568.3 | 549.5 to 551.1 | -0.11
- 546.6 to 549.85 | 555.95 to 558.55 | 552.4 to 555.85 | -0.07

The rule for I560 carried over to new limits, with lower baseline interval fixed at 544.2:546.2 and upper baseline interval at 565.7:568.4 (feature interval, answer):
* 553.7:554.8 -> -0.05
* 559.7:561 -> 0.04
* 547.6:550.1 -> -0.10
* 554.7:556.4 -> -0.06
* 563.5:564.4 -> -0.08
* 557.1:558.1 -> 0.04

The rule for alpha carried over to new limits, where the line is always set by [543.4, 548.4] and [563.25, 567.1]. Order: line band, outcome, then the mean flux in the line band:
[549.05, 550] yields -0.06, 6.5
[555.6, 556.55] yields -0.05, 6.44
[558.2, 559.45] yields 0.12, 5.55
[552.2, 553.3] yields 0.00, 6.15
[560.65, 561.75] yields 0.00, 6.19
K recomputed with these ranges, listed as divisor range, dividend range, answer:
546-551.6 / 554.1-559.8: 0.94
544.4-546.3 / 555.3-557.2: 1.07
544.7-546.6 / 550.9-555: 1.05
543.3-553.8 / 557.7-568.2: 0.98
